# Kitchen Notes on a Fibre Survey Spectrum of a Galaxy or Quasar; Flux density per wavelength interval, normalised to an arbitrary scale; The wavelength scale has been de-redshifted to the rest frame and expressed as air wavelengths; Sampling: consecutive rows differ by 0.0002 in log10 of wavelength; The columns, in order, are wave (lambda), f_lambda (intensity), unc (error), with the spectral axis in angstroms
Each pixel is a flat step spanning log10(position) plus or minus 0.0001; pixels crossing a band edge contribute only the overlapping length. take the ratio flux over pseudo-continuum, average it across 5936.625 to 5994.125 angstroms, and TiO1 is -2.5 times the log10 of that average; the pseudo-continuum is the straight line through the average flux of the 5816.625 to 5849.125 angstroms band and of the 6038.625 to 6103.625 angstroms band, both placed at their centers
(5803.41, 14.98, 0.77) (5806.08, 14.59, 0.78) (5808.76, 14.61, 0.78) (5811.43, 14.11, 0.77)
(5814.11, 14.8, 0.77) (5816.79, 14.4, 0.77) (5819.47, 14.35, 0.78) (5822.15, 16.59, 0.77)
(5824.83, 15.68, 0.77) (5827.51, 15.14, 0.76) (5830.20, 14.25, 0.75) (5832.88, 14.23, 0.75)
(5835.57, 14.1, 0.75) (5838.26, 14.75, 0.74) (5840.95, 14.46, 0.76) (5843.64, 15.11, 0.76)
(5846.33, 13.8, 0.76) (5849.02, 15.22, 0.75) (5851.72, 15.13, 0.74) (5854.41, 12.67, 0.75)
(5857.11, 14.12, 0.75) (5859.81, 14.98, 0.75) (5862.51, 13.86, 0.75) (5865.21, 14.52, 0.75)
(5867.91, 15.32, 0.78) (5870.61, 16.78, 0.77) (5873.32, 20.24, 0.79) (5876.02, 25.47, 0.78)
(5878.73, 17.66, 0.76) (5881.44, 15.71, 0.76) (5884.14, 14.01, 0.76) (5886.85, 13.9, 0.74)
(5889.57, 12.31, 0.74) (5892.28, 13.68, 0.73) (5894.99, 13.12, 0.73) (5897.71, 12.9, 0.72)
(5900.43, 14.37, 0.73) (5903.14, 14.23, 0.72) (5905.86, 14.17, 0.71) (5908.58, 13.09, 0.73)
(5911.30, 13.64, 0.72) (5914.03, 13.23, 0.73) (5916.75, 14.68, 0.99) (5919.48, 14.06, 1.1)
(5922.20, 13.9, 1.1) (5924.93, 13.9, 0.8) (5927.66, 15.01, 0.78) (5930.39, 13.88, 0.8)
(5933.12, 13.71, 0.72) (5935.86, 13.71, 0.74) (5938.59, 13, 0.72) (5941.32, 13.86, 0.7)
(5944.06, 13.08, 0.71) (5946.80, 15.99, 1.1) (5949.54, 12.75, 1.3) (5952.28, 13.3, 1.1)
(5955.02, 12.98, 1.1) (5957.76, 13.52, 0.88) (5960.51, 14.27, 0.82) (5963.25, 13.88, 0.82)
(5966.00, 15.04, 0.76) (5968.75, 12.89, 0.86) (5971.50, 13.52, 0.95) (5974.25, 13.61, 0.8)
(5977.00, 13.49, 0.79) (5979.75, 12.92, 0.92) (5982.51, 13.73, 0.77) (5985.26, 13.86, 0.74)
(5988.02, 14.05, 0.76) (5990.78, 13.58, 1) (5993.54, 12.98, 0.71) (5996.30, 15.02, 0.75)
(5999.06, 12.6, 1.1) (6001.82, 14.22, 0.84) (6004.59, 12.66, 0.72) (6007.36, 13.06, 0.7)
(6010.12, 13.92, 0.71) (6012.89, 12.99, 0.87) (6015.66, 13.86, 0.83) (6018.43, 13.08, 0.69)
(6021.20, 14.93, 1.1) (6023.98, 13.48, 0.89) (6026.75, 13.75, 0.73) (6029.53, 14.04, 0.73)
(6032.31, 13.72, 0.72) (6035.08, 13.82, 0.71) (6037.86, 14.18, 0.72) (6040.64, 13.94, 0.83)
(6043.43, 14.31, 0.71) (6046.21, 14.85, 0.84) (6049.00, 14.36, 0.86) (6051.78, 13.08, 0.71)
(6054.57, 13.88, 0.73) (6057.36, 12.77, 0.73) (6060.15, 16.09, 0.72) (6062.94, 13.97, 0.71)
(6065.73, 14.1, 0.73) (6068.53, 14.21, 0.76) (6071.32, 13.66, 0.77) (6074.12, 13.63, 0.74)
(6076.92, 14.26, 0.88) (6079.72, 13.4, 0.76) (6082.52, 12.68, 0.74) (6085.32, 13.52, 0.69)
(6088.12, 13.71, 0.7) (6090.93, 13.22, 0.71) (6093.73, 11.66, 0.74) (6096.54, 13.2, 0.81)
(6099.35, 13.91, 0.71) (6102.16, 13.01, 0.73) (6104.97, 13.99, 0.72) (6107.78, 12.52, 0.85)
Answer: 0.04 mag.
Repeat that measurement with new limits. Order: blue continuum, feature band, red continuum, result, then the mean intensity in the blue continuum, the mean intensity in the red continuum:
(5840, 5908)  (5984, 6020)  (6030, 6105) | 0.05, 15.1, 13.7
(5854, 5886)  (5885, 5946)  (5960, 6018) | 0.12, 16.4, 13.6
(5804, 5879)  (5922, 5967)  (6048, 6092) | 0.06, 15.4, 13.8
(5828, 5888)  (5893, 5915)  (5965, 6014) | 0.09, 15.5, 13.6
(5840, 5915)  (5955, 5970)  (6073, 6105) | 0.03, 14.9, 13.3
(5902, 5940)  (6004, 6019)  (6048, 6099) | 0.03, 13.9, 13.6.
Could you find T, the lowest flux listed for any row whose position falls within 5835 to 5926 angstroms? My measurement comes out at 12.31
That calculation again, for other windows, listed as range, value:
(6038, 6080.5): 12.77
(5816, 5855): 12.67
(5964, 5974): 12.89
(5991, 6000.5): 12.6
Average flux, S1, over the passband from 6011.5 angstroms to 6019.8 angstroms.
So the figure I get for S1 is 13.3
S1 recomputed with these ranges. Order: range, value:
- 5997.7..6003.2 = 13.4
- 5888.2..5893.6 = 13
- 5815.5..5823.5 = 15.1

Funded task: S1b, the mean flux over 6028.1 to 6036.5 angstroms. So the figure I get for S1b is 13.9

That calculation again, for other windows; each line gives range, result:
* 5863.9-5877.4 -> 18.5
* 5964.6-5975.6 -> 13.8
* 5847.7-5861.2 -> 14.4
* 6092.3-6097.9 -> 12.4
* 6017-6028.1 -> 13.8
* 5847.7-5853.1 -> 15.2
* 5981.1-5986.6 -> 13.8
